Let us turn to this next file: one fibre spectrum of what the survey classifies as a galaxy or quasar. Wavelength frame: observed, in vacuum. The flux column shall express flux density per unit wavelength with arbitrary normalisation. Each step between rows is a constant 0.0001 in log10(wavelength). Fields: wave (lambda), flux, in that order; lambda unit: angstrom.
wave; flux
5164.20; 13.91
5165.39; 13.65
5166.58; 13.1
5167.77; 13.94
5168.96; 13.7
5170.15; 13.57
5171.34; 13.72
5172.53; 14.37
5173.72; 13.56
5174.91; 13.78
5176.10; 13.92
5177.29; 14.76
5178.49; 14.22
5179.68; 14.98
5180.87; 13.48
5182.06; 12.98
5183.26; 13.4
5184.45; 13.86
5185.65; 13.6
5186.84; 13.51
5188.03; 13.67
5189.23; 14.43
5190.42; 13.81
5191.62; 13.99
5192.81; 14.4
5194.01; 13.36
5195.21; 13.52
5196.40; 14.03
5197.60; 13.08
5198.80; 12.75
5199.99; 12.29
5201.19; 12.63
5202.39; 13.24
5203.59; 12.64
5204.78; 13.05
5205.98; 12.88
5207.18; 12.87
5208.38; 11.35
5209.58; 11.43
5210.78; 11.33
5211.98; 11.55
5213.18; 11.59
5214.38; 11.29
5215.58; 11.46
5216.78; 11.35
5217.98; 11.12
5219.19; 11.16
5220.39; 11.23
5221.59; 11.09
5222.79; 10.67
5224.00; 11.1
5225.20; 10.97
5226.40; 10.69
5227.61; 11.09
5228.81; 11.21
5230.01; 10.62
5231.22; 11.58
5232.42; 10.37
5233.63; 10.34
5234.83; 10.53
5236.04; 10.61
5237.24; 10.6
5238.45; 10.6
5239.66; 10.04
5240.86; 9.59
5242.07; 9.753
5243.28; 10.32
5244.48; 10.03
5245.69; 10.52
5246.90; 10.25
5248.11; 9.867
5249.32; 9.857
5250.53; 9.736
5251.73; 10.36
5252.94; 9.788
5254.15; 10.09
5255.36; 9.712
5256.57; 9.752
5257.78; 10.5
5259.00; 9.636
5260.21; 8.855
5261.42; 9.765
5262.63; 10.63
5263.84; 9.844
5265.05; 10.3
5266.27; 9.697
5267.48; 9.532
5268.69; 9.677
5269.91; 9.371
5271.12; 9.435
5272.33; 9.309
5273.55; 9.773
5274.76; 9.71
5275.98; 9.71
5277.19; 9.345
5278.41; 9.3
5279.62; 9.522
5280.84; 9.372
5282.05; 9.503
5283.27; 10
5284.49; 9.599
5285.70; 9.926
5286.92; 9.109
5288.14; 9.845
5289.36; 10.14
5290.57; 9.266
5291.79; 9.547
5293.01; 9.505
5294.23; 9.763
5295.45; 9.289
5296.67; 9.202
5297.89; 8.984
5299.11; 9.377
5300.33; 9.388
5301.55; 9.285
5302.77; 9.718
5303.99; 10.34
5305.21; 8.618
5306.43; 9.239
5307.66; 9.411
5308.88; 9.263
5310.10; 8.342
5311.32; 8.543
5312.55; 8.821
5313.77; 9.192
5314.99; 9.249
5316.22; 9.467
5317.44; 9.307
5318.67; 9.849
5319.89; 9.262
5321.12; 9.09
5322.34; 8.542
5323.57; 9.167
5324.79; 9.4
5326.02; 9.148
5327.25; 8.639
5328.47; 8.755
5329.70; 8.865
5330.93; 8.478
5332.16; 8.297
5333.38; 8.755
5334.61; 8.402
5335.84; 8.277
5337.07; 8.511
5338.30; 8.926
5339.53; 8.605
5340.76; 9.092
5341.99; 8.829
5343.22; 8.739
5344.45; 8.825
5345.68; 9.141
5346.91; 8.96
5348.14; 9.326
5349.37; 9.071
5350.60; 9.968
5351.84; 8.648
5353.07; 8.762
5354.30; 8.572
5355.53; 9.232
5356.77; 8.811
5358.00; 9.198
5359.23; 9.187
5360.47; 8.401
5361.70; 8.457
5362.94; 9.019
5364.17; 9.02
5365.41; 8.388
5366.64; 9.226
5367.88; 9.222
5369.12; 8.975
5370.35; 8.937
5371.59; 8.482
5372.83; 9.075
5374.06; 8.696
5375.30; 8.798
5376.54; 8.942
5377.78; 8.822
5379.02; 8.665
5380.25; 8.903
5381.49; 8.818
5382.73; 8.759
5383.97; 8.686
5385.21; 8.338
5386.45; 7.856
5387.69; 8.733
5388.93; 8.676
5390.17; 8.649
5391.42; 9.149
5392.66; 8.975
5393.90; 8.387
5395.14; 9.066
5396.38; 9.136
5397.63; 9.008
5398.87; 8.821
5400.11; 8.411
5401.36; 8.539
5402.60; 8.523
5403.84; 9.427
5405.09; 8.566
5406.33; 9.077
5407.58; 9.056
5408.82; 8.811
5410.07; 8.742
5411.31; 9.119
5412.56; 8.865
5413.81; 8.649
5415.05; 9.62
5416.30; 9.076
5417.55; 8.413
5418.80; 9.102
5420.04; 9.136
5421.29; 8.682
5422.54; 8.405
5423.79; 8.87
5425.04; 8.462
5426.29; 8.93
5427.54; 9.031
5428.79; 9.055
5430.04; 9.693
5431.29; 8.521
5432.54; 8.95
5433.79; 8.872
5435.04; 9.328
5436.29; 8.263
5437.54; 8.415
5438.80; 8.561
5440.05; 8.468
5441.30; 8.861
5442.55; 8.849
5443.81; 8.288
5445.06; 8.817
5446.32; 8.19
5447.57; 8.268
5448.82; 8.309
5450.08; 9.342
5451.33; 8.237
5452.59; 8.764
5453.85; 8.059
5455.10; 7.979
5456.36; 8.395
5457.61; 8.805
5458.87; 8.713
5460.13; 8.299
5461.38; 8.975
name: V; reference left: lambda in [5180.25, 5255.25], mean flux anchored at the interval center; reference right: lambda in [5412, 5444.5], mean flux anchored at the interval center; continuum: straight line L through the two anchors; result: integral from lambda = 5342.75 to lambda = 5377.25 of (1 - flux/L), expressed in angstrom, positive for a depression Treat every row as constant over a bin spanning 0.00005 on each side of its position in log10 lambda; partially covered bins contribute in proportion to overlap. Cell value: 2.9 angstrom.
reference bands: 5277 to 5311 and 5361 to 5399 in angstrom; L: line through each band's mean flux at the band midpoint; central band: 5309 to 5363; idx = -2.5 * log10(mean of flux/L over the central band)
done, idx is 0.02 mag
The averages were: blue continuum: 9.43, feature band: 8.91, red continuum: 8.79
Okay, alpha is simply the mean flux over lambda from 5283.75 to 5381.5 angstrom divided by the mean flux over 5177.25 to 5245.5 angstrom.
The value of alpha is 0.75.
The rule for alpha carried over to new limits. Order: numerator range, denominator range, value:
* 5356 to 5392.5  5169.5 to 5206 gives 0.65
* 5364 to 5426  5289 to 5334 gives 0.96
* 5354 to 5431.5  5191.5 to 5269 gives 0.80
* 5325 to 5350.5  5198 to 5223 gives 0.74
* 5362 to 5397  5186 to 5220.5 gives 0.70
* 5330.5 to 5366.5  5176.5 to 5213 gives 0.67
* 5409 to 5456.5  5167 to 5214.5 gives 0.66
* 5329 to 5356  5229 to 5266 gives 0.87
